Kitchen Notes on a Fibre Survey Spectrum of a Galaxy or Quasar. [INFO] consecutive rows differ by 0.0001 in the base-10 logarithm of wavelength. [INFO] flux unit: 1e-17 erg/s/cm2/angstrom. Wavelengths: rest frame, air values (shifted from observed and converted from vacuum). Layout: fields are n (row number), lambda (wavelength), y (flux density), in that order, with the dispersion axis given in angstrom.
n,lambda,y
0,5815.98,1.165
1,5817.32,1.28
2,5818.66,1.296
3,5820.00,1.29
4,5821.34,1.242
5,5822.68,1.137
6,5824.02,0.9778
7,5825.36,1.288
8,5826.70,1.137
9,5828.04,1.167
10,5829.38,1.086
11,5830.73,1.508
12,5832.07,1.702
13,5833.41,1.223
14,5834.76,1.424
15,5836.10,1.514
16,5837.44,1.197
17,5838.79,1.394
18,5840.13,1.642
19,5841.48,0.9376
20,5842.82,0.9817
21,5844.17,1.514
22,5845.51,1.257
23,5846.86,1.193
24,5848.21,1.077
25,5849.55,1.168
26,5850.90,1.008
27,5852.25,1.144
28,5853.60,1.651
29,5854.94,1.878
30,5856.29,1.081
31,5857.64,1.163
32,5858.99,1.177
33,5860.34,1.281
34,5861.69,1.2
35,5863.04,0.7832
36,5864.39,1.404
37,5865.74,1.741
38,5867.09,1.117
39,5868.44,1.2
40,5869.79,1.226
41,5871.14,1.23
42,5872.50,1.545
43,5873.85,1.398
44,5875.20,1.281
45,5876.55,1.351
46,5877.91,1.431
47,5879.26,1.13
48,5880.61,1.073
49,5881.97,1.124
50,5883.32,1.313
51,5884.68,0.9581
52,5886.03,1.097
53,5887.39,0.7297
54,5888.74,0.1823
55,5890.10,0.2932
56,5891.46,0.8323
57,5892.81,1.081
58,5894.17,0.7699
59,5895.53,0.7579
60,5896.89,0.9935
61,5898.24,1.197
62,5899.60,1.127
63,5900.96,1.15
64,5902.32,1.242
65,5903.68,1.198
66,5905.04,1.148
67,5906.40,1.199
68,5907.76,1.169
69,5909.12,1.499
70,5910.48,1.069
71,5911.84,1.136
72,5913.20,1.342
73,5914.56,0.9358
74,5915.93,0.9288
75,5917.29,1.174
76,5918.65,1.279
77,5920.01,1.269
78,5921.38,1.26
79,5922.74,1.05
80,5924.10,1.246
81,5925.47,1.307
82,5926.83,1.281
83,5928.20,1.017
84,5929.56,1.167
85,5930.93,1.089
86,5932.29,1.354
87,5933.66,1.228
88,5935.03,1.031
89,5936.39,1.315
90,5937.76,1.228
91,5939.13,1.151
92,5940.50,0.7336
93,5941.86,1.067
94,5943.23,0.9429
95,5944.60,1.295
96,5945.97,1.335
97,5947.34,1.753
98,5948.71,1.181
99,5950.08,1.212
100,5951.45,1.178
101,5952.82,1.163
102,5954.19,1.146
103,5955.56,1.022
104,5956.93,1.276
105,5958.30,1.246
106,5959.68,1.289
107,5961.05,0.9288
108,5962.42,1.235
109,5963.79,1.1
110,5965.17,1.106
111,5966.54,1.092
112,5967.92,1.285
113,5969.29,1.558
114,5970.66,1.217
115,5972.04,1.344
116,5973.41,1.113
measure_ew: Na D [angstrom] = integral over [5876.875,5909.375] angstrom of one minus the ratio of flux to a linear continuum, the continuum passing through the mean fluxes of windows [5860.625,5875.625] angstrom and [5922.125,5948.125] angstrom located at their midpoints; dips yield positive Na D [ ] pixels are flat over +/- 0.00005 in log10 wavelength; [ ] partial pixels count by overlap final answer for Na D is 5.77 angstrom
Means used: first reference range 1.28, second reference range 1.19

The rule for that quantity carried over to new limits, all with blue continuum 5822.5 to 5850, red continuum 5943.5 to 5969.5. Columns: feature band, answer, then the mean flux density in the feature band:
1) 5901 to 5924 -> 1.03 angstrom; 1.18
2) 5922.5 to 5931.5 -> 0.44 angstrom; 1.17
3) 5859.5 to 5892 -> 3.35 angstrom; 1.12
